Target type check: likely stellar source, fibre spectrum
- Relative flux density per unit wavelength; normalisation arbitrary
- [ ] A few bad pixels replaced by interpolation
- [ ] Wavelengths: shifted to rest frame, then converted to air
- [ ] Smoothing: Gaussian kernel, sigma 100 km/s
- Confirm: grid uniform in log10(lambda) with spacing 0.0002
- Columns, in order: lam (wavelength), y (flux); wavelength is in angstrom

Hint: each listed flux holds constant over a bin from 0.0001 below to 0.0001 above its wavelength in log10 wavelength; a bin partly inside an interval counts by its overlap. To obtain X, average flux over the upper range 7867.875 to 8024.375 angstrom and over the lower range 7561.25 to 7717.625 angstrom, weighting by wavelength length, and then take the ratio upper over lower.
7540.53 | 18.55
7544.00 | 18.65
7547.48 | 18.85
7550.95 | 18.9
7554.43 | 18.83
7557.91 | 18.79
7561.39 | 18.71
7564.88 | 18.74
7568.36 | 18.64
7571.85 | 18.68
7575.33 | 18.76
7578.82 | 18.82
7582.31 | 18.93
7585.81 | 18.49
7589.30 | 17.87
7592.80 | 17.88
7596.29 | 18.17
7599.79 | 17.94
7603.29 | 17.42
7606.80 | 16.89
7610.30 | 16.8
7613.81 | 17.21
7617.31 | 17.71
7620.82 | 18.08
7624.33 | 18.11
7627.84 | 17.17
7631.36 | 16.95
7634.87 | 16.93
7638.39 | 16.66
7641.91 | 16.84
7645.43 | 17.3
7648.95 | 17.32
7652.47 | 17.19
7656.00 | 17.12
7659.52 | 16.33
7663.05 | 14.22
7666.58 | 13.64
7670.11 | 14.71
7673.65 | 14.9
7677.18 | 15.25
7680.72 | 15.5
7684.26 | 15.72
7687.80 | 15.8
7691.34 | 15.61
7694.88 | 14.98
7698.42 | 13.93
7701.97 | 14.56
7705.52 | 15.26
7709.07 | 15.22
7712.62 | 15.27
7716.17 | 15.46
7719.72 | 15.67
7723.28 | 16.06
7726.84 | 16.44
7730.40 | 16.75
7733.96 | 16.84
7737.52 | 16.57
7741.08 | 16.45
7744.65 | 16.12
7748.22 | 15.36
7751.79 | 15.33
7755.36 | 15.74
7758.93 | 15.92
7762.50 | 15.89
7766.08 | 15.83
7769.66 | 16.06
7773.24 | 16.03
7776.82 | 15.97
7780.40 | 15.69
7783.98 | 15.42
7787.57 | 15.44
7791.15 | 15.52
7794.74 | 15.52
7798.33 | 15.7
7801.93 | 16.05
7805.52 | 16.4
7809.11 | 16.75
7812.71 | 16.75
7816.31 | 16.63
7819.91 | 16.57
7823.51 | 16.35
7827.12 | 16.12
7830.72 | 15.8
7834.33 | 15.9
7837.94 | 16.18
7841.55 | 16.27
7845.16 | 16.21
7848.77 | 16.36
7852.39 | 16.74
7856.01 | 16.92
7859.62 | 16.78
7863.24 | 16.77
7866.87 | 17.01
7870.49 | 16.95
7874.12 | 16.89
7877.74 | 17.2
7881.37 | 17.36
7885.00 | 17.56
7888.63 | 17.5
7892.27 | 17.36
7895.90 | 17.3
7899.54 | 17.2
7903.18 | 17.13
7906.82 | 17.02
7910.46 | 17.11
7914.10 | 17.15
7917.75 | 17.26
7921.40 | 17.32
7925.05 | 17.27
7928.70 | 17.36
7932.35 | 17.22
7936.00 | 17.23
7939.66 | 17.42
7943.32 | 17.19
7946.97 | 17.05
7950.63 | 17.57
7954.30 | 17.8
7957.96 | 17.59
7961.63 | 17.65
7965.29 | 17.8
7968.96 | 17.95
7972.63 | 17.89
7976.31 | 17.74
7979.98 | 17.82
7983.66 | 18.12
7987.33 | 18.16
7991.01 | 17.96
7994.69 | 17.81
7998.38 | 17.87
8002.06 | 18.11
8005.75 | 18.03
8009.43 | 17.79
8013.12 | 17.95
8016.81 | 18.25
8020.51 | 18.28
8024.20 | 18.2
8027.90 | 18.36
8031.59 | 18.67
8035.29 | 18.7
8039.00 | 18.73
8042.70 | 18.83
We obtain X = 1.05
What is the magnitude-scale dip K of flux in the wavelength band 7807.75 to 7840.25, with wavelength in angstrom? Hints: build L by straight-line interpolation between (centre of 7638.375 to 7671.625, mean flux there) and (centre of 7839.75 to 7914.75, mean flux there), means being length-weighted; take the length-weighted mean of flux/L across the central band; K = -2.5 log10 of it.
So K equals 0.03 mag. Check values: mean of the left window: 16.1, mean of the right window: 17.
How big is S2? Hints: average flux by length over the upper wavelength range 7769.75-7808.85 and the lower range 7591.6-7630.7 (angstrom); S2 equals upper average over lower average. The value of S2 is 0.90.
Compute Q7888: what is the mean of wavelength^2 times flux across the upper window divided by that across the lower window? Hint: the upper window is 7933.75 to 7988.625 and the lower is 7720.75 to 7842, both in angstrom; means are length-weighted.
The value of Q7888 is 1.2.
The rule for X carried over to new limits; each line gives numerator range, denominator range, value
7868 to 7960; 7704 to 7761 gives 1.09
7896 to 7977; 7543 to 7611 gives 0.95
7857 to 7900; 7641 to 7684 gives 1.08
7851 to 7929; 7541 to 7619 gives 0.94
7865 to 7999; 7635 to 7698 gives 1.10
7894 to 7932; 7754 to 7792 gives 1.09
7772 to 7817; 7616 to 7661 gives 0.93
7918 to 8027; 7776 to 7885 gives 1.08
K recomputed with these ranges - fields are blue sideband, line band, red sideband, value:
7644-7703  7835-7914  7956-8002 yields 0.01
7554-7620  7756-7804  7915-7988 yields 0.13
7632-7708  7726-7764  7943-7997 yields 0.01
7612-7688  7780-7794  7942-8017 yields 0.10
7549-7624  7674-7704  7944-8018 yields 0.19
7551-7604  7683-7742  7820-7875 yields 0.12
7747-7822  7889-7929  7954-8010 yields 0.00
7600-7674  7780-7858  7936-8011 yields 0.07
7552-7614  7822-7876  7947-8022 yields 0.10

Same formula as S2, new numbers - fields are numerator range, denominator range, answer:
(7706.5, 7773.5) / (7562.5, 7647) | 0.90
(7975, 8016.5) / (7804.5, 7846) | 1.10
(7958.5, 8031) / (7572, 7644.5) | 1.02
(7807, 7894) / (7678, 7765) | 1.07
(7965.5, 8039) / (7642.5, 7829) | 1.14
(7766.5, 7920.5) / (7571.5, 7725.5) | 1.00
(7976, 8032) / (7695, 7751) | 1.15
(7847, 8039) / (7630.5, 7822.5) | 1.10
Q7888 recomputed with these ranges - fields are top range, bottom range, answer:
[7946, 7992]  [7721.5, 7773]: 1.17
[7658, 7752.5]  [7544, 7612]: 0.87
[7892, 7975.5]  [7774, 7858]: 1.11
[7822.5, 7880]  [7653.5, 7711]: 1.14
